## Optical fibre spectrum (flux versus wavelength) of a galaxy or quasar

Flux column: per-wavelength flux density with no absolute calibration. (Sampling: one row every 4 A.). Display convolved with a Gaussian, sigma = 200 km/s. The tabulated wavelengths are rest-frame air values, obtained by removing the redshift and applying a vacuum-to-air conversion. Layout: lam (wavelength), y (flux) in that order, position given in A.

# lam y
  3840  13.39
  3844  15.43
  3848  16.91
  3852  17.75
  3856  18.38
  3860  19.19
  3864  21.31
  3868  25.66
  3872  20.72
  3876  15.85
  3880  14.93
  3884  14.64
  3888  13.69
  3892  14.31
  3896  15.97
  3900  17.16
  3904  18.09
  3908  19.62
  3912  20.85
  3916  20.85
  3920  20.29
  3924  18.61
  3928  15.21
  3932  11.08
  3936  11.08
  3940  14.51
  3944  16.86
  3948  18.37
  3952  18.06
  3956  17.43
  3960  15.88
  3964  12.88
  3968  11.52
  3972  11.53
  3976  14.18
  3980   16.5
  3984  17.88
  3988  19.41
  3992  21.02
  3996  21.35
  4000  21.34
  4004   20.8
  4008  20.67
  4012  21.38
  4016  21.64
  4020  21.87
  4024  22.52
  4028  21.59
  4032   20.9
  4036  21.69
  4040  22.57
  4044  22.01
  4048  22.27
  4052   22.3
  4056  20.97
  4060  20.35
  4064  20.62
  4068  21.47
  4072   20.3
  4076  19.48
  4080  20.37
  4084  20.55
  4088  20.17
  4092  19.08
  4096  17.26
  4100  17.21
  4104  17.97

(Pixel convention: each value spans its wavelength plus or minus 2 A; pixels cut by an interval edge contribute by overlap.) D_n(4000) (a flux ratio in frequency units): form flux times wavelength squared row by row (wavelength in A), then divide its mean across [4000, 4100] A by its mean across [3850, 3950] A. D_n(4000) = 1.29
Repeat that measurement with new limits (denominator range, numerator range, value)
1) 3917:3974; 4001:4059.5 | 1.47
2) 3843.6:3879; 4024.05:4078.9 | 1.23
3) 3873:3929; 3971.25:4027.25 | 1.20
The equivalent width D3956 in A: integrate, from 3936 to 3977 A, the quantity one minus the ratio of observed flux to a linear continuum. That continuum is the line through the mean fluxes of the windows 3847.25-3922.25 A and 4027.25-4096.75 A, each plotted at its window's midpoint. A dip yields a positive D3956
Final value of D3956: 9.2 A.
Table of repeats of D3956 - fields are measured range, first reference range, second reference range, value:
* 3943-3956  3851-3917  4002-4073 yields 1.18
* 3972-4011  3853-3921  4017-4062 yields 3.35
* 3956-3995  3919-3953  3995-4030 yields 6.07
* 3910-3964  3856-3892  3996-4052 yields 7.79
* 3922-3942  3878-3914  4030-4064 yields 4.11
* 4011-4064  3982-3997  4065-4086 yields -3.93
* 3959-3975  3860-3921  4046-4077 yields 5.45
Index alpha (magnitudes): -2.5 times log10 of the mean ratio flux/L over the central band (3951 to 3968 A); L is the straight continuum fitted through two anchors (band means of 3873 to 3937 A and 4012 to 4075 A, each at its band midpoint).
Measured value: 0.20 mag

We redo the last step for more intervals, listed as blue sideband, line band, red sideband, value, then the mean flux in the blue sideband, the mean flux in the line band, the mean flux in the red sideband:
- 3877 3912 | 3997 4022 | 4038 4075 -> -0.07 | 16.3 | 21.3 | 21.4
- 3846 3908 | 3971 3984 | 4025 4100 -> 0.29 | 17.7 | 14.9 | 20.7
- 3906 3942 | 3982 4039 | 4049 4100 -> -0.12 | 16.9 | 21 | 20.2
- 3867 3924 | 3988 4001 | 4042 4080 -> -0.06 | 17.9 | 20.9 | 21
